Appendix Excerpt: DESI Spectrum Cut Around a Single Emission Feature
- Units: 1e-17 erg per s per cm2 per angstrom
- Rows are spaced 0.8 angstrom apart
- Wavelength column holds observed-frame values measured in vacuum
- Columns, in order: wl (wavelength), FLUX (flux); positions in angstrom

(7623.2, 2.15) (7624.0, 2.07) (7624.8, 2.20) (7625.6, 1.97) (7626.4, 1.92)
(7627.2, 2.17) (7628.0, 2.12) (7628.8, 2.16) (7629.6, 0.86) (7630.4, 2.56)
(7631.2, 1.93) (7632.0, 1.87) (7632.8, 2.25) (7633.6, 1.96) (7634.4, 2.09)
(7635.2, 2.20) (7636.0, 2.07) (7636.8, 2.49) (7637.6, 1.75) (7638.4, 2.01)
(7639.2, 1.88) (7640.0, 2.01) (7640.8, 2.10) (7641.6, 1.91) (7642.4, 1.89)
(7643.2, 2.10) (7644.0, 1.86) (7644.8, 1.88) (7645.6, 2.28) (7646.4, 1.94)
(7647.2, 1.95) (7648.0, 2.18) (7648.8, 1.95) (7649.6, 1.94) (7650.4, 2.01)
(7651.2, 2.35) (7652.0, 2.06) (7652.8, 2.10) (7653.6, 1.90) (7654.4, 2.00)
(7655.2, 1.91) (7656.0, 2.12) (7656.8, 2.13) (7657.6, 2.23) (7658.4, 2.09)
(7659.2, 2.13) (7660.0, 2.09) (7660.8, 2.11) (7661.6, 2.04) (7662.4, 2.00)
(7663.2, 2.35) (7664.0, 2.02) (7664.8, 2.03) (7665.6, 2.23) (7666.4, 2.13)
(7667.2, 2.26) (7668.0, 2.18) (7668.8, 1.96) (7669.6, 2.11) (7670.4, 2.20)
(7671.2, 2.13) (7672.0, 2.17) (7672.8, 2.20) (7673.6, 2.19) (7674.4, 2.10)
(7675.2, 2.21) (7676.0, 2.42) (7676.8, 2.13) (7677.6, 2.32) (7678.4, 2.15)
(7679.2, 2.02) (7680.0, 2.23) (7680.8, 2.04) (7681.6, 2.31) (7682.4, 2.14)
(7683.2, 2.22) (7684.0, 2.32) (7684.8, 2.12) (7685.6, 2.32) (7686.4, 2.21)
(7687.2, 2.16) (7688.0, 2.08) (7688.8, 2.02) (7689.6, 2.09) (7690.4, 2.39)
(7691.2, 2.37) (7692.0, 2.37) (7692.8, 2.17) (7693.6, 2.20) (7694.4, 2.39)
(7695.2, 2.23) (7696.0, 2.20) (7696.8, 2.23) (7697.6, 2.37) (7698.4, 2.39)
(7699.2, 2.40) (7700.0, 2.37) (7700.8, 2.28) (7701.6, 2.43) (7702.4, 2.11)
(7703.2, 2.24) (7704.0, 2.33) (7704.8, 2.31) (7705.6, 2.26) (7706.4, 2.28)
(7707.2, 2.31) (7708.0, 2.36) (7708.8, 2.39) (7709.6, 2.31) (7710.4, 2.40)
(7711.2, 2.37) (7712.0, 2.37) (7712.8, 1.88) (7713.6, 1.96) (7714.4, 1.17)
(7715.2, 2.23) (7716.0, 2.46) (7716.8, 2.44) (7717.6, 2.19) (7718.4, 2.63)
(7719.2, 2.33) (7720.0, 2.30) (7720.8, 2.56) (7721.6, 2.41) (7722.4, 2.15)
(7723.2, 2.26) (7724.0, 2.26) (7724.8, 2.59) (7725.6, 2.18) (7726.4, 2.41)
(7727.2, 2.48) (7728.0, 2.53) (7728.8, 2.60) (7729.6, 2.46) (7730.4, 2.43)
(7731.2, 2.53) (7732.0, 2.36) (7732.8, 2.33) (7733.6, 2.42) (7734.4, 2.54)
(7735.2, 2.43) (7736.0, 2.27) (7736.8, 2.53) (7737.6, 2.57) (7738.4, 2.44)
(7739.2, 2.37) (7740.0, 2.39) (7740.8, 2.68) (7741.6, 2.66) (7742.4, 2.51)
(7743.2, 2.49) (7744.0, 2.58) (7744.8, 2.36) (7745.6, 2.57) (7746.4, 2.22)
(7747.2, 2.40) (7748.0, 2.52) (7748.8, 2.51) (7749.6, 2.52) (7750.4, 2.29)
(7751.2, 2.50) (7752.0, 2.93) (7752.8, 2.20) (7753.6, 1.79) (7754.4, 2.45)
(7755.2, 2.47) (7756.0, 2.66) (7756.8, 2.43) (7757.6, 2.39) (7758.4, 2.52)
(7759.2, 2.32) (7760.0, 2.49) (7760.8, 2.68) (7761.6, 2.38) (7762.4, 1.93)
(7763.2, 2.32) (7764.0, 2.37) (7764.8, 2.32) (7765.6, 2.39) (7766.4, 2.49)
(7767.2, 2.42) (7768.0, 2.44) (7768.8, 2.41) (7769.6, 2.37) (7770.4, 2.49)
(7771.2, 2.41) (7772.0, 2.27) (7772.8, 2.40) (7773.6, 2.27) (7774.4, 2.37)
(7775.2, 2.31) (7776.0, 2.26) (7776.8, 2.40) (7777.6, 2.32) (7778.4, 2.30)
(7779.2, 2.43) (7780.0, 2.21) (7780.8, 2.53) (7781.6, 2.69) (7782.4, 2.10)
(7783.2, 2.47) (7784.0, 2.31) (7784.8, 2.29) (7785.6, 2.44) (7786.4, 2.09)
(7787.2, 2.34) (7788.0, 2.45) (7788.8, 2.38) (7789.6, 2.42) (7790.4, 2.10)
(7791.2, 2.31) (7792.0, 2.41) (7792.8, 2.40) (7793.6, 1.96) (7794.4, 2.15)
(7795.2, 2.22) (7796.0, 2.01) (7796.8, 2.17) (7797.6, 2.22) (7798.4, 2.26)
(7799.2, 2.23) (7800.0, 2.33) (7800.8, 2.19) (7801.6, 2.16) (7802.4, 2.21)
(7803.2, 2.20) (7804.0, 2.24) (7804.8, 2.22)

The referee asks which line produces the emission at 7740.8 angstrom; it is Mg II 2798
